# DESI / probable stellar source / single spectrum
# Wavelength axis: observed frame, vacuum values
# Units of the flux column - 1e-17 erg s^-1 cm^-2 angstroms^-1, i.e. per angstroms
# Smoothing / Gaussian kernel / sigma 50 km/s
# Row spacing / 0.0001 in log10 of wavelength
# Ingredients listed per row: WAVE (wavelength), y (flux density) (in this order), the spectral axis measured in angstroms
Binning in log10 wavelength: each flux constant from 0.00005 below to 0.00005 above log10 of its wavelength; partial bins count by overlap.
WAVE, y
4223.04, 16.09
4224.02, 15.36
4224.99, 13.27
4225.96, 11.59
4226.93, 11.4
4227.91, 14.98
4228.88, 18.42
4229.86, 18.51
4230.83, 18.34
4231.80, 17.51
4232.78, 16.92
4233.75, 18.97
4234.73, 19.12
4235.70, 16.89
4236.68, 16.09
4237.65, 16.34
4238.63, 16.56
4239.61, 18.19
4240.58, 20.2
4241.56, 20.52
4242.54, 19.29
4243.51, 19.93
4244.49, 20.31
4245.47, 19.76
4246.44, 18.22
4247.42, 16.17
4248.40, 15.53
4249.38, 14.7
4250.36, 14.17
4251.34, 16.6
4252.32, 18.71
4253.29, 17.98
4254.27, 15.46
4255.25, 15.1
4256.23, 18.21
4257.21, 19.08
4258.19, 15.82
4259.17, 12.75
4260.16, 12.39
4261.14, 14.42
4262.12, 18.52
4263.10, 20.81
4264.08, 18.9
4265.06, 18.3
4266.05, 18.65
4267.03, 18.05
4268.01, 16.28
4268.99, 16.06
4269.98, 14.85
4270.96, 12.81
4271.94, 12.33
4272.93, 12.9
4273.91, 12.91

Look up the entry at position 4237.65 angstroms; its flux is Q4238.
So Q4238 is 16.34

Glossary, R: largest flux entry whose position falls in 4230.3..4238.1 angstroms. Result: 19.12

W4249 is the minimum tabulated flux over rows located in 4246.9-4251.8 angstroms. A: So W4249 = 14.17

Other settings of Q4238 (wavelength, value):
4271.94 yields 12.33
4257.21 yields 19.08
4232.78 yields 16.92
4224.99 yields 13.27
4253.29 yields 17.98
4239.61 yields 18.19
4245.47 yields 19.76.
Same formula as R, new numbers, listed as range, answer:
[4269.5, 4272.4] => 14.85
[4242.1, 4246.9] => 20.31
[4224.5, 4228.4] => 14.98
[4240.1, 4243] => 20.52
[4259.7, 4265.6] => 20.81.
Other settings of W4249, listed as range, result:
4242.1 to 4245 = 19.29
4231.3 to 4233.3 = 16.92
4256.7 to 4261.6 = 12.39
